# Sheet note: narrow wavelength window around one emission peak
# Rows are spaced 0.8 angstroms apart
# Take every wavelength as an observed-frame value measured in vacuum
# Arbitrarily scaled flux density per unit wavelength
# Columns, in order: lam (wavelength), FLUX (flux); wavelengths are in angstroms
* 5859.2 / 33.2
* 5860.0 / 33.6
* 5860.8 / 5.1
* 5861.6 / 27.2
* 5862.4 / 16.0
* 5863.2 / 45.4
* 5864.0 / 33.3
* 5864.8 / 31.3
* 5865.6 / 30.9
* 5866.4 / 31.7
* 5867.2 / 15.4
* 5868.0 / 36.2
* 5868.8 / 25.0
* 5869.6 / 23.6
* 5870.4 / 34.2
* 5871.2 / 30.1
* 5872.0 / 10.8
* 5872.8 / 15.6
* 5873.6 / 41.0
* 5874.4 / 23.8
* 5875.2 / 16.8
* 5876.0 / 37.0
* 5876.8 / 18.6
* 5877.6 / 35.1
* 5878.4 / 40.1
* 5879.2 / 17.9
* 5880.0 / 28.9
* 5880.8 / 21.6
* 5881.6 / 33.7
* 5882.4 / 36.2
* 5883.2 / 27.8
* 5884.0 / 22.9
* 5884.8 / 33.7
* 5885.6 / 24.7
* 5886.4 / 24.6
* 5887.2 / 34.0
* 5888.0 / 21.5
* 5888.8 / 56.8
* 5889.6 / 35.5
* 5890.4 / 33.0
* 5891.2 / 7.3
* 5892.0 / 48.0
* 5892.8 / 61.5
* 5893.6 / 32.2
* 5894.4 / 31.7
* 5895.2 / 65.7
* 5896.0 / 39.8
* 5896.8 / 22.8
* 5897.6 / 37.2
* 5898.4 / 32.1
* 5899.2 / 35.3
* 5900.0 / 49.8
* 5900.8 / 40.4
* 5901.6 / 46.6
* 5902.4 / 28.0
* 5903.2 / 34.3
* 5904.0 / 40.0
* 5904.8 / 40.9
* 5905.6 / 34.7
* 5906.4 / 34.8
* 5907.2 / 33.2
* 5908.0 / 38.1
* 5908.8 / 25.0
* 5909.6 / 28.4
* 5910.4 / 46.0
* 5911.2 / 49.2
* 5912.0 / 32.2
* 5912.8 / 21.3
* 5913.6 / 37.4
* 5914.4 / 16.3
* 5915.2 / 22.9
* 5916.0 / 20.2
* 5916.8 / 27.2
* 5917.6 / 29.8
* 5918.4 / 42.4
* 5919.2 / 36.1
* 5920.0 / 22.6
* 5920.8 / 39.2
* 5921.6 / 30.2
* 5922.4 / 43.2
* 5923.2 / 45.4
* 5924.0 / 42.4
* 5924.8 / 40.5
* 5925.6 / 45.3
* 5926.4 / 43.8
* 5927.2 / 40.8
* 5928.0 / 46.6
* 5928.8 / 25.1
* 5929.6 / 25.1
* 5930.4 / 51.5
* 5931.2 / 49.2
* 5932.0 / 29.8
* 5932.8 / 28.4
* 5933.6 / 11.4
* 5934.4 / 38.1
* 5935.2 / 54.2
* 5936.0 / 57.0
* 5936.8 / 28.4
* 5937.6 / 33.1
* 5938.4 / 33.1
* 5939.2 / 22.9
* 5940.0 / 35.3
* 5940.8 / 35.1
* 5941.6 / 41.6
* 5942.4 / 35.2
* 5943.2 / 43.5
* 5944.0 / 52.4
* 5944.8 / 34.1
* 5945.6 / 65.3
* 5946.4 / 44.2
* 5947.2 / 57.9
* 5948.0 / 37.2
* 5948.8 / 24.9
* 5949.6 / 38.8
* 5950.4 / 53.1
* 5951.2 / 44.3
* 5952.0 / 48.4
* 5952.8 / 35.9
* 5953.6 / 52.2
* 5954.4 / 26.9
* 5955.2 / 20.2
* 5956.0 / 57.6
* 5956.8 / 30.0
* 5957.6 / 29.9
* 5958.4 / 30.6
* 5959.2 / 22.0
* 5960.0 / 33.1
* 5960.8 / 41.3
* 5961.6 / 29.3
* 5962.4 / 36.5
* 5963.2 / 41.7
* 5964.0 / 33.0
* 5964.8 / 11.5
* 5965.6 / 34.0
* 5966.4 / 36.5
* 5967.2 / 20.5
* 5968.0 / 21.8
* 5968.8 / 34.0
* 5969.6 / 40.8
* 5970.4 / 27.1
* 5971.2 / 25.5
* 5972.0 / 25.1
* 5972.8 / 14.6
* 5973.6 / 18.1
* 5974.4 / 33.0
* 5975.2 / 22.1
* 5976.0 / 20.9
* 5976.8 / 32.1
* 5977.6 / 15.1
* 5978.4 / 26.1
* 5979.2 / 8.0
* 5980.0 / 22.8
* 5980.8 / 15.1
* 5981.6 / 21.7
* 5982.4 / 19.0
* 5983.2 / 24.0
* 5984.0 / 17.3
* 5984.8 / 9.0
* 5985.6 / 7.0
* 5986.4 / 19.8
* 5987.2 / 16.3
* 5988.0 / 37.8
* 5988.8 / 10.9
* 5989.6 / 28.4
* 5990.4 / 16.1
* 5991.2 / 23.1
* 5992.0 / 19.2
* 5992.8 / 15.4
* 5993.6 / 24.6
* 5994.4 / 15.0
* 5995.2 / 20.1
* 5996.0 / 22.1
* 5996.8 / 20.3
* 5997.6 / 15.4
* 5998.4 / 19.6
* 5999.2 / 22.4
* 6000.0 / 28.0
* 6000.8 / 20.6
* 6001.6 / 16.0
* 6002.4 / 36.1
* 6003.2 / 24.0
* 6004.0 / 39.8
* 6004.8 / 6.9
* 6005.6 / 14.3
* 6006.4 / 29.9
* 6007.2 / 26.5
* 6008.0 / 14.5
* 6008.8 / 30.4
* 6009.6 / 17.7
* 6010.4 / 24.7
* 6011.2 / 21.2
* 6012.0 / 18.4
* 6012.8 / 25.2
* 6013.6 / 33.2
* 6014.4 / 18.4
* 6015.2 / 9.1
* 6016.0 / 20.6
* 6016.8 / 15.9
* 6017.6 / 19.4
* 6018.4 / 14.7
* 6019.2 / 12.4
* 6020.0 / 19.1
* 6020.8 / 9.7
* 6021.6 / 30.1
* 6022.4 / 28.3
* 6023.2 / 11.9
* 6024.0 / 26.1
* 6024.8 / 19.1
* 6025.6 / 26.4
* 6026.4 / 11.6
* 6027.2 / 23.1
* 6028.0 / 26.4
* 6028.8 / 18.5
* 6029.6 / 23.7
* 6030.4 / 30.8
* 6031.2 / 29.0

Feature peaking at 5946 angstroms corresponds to C III]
